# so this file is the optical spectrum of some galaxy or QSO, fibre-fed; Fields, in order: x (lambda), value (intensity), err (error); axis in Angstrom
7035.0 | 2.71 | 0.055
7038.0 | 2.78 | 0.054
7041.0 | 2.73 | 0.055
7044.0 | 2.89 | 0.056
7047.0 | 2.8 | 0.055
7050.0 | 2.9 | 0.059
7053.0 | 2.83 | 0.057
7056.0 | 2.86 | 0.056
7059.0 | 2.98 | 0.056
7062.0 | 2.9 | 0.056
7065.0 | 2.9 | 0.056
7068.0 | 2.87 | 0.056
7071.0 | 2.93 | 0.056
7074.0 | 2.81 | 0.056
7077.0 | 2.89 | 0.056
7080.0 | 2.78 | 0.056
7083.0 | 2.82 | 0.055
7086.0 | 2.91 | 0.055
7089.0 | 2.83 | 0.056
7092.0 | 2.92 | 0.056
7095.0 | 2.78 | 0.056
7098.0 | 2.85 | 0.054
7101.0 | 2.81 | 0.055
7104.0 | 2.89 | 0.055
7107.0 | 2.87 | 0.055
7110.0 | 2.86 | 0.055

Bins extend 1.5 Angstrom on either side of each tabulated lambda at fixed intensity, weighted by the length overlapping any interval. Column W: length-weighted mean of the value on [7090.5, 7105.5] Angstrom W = 2.85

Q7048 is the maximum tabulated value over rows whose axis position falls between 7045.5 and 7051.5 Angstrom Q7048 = 2.9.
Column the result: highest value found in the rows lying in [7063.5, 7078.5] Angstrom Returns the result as 2.93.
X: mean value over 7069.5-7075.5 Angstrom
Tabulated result 2.87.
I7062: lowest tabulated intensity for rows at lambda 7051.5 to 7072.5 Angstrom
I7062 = 2.83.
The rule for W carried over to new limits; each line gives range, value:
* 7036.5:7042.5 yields 2.76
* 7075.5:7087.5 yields 2.85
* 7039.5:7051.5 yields 2.83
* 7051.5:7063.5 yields 2.89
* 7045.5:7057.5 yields 2.85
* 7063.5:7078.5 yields 2.88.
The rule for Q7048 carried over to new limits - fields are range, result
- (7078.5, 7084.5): 2.82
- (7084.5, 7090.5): 2.91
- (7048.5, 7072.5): 2.98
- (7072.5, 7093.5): 2.92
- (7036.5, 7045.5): 2.89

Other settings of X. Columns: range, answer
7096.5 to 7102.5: 2.83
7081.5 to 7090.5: 2.85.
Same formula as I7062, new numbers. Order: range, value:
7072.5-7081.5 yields 2.78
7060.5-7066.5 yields 2.9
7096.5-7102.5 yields 2.81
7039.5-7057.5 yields 2.73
